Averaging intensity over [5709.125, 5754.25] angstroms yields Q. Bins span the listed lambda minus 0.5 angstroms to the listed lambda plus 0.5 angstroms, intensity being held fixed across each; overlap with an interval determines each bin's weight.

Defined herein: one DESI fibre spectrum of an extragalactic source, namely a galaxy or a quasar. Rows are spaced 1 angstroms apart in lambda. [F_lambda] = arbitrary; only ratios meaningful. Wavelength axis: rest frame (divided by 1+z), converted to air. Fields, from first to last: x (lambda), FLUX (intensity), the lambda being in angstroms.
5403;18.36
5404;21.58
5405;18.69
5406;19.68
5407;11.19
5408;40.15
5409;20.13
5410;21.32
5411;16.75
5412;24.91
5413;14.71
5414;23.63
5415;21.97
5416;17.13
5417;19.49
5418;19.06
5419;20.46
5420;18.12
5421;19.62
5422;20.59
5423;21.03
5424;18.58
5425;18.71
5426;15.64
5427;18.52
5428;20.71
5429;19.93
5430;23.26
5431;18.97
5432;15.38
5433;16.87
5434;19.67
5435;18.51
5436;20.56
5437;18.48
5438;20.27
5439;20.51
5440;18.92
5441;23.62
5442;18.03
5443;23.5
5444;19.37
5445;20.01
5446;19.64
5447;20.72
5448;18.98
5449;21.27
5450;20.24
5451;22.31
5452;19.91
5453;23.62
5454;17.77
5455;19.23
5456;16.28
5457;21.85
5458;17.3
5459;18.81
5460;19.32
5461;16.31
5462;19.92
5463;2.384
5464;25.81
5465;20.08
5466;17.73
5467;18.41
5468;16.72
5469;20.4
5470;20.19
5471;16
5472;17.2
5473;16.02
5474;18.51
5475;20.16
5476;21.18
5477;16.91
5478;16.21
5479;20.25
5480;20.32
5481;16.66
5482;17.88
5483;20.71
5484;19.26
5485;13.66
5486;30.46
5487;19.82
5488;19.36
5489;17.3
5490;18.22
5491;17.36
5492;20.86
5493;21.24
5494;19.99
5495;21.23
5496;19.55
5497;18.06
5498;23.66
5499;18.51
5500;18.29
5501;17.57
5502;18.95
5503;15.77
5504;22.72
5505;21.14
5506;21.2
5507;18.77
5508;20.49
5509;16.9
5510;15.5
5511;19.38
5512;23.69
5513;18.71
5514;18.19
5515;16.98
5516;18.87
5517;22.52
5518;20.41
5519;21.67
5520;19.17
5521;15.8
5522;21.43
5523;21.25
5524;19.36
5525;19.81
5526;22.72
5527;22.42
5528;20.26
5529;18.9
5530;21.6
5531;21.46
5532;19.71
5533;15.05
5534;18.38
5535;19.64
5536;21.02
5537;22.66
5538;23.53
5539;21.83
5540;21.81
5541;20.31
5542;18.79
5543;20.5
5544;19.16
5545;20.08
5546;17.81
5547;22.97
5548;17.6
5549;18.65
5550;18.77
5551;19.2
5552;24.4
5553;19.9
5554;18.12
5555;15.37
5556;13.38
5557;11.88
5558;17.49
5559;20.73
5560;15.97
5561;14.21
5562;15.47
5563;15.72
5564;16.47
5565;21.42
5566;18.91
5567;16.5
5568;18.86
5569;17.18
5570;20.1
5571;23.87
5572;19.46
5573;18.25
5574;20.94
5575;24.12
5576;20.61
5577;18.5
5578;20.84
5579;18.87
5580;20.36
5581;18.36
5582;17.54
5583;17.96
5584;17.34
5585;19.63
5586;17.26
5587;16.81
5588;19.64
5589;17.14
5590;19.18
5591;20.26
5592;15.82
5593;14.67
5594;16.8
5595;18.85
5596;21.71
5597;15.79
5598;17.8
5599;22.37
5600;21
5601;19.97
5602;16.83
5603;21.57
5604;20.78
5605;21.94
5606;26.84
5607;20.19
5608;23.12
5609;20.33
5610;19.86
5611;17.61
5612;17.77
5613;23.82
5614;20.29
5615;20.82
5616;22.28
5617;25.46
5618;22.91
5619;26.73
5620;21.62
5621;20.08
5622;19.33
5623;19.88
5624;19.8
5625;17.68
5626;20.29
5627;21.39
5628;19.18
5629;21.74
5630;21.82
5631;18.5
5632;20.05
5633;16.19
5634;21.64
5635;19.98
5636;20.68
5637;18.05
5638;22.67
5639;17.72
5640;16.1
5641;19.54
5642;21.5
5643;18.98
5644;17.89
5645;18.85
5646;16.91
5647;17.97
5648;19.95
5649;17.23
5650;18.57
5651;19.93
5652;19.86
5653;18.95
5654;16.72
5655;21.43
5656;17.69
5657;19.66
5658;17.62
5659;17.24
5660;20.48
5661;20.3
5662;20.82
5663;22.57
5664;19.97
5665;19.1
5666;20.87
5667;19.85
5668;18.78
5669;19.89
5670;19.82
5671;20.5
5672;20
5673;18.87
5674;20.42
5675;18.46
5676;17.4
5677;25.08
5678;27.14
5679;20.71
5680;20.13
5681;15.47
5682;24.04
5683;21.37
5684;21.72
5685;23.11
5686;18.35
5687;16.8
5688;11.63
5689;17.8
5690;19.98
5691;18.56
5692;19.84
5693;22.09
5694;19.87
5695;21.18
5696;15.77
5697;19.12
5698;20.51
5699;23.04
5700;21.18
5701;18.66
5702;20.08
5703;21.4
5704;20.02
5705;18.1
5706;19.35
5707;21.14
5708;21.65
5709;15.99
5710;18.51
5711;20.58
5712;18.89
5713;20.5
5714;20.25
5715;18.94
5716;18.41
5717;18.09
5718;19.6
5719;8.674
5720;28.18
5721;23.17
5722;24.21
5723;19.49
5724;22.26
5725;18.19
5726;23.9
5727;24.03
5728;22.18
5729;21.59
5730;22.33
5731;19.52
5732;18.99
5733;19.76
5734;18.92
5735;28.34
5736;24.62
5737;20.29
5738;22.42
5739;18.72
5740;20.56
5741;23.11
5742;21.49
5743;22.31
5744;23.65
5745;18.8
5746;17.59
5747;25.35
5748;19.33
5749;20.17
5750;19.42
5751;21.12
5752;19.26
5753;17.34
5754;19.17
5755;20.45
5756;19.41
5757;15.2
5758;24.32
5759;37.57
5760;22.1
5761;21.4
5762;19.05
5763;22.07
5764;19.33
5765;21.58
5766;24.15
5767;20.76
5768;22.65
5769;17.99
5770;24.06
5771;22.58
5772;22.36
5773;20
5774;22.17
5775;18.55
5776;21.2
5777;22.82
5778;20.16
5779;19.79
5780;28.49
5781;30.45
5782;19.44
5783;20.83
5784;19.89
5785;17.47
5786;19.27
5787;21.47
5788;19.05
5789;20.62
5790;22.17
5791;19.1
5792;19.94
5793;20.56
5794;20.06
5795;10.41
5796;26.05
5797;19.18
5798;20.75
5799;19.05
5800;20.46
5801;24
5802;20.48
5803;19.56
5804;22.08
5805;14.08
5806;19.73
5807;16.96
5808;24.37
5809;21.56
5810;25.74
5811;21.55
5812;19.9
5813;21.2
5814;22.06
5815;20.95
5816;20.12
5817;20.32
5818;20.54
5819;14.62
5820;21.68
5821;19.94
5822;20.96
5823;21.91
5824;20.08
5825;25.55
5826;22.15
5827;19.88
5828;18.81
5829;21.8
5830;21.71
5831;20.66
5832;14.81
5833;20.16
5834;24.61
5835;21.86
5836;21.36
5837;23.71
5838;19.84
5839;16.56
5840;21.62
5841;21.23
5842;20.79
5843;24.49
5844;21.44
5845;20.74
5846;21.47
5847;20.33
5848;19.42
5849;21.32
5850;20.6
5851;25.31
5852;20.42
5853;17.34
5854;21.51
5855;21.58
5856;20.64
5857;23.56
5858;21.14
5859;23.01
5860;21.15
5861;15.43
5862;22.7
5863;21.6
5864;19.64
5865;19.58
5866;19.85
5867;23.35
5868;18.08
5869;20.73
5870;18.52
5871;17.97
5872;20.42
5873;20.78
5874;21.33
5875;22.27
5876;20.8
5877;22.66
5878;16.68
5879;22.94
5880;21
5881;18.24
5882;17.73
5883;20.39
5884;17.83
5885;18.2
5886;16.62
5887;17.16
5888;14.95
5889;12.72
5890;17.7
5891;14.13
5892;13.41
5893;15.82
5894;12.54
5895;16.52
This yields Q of 20.7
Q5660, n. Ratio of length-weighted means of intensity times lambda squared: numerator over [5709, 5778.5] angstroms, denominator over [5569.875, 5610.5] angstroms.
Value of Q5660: 1.13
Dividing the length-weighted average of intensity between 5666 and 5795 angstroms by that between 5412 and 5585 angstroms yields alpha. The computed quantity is 1.1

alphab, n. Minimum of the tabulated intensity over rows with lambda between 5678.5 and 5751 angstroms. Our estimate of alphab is 8.674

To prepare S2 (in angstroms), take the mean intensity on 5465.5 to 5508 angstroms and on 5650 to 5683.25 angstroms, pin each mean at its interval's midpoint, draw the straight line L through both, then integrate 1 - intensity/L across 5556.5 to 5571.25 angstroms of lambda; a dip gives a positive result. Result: 1.5 angstroms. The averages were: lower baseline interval 19.2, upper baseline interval 20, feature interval 17.5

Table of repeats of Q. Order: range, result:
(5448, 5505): 19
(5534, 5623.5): 19.5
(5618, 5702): 19.8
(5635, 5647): 19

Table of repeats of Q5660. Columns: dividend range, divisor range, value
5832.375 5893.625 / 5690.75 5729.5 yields 1.04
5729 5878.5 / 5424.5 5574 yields 1.21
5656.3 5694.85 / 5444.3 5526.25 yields 1.11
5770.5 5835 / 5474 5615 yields 1.17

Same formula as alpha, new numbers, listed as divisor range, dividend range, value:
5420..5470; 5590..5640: 1.05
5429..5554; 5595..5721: 1.02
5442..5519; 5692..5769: 1.08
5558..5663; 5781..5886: 1.05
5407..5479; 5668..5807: 1.06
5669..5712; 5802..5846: 1.05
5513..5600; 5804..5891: 1.06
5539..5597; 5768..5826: 1.12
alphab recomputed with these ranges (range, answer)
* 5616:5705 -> 11.63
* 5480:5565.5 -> 11.88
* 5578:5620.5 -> 14.67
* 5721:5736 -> 18.19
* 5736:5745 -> 18.72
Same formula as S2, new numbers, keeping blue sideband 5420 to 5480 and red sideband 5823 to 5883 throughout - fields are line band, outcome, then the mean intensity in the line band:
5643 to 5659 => 1.1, 18.6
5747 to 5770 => -1.0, 21.2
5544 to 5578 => 1.6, 18.6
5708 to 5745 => -1.1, 20.8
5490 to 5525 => -0.4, 19.5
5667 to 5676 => 0.2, 19.5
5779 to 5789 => -0.6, 21.7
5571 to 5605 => 1.0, 19.1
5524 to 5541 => -1.0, 20.6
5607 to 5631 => -1.4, 21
